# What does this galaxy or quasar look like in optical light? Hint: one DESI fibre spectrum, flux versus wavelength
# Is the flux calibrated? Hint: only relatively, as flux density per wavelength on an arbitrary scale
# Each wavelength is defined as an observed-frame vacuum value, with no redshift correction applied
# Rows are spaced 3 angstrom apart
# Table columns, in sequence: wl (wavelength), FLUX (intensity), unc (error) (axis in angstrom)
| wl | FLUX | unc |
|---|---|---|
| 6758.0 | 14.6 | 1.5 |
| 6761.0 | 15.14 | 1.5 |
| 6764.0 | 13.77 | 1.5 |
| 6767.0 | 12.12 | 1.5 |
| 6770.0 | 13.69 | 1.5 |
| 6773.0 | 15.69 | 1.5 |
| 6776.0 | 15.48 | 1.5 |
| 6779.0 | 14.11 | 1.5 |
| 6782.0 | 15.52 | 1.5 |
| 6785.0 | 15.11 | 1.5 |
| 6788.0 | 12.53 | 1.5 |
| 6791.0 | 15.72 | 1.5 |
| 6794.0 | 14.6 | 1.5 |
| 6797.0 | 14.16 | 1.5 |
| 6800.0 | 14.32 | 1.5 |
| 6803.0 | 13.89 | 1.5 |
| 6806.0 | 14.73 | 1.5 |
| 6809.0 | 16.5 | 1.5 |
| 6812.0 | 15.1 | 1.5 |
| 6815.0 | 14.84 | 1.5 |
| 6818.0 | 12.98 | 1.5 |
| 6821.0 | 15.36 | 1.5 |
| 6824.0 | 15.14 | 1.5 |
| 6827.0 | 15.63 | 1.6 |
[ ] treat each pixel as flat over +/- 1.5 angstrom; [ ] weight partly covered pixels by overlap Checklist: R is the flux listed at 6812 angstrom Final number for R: 15.1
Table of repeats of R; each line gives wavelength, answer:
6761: 15.14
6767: 12.12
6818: 12.98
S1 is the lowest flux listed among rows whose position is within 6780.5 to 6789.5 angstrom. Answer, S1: 12.53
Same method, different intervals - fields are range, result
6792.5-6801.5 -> 14.16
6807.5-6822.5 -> 12.98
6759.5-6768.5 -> 12.12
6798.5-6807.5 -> 13.89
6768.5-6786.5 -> 13.69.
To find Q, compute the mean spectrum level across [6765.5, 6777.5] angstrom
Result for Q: 14.2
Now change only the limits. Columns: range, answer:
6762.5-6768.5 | 12.9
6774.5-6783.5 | 15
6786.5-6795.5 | 14.3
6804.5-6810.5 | 15.6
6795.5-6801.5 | 14.2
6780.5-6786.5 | 15.3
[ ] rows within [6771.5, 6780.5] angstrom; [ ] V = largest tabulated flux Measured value 15.69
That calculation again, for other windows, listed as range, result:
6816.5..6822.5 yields 15.36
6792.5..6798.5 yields 14.6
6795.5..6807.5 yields 14.73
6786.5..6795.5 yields 15.72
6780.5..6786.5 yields 15.52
